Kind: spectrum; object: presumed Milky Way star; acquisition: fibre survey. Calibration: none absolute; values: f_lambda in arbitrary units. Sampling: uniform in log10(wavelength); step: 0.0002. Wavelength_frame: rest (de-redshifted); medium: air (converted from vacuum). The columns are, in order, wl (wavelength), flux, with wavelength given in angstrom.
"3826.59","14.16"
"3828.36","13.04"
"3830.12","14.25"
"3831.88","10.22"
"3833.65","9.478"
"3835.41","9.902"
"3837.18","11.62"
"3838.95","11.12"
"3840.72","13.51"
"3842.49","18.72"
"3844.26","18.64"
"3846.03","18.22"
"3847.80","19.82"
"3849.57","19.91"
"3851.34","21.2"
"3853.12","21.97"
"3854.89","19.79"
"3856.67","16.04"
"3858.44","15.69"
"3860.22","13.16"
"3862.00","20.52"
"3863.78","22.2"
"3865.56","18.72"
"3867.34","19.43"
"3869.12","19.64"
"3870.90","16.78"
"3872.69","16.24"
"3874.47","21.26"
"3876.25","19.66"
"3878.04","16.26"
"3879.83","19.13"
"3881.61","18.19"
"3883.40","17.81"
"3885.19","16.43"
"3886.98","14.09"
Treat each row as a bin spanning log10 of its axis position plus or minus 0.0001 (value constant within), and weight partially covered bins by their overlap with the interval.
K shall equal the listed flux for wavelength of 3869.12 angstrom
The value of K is 19.64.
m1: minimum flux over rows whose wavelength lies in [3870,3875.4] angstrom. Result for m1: 16.24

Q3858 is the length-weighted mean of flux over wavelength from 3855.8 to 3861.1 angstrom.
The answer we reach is 15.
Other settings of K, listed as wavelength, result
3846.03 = 18.22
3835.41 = 9.902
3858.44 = 15.69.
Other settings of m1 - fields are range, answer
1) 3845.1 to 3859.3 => 15.69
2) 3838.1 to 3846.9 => 11.12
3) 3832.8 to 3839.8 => 9.478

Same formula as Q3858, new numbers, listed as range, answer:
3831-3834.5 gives 9.85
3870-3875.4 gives 18.1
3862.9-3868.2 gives 20.1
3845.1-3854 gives 20.2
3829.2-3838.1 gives 11.1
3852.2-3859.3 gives 18.4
